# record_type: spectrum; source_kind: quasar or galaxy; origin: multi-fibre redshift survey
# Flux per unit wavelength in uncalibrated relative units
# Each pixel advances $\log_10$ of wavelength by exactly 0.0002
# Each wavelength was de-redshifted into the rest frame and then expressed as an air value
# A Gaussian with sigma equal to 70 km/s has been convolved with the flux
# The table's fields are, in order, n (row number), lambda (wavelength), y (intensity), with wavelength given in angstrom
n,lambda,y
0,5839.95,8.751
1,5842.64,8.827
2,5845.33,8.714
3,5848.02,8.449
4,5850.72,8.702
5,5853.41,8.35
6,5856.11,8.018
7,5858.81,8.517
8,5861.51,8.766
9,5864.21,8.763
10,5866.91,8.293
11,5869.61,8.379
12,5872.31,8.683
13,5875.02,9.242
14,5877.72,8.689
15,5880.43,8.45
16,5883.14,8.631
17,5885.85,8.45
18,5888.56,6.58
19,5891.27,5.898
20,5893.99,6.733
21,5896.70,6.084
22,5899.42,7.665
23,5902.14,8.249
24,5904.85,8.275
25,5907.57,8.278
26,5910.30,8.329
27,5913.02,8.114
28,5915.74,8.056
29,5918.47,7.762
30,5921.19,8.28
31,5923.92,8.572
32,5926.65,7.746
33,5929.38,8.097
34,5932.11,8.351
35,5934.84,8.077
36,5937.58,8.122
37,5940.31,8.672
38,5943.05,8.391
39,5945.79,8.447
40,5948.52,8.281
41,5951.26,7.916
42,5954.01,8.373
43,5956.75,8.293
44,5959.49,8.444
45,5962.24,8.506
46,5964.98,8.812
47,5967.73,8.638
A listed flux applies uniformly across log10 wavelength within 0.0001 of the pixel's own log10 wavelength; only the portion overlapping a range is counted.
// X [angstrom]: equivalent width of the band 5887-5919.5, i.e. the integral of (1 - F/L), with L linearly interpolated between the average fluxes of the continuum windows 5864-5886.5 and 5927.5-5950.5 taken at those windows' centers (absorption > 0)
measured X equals 3.7 angstrom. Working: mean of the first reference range 8.62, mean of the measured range 7.51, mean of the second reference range 8.28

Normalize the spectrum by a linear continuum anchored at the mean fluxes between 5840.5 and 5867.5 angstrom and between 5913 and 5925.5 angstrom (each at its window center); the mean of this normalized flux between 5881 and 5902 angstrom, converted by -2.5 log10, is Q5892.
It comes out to 0.15 mag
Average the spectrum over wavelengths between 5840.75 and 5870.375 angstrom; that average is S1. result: 8.53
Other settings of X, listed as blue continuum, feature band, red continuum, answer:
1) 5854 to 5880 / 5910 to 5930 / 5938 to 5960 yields 0.75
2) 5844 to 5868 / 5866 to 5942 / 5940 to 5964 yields 3.68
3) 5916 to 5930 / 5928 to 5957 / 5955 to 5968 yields 0.13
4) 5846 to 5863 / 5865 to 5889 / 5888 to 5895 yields -4.26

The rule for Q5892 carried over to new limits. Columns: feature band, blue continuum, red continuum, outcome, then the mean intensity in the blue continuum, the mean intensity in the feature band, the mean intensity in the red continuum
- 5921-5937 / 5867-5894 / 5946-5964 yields 0.01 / 8.05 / 8.17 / 8.33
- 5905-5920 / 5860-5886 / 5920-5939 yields 0.03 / 8.64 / 8.12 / 8.18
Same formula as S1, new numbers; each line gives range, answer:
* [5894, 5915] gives 7.79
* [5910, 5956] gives 8.21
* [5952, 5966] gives 8.45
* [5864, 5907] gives 7.93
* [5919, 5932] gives 8.17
